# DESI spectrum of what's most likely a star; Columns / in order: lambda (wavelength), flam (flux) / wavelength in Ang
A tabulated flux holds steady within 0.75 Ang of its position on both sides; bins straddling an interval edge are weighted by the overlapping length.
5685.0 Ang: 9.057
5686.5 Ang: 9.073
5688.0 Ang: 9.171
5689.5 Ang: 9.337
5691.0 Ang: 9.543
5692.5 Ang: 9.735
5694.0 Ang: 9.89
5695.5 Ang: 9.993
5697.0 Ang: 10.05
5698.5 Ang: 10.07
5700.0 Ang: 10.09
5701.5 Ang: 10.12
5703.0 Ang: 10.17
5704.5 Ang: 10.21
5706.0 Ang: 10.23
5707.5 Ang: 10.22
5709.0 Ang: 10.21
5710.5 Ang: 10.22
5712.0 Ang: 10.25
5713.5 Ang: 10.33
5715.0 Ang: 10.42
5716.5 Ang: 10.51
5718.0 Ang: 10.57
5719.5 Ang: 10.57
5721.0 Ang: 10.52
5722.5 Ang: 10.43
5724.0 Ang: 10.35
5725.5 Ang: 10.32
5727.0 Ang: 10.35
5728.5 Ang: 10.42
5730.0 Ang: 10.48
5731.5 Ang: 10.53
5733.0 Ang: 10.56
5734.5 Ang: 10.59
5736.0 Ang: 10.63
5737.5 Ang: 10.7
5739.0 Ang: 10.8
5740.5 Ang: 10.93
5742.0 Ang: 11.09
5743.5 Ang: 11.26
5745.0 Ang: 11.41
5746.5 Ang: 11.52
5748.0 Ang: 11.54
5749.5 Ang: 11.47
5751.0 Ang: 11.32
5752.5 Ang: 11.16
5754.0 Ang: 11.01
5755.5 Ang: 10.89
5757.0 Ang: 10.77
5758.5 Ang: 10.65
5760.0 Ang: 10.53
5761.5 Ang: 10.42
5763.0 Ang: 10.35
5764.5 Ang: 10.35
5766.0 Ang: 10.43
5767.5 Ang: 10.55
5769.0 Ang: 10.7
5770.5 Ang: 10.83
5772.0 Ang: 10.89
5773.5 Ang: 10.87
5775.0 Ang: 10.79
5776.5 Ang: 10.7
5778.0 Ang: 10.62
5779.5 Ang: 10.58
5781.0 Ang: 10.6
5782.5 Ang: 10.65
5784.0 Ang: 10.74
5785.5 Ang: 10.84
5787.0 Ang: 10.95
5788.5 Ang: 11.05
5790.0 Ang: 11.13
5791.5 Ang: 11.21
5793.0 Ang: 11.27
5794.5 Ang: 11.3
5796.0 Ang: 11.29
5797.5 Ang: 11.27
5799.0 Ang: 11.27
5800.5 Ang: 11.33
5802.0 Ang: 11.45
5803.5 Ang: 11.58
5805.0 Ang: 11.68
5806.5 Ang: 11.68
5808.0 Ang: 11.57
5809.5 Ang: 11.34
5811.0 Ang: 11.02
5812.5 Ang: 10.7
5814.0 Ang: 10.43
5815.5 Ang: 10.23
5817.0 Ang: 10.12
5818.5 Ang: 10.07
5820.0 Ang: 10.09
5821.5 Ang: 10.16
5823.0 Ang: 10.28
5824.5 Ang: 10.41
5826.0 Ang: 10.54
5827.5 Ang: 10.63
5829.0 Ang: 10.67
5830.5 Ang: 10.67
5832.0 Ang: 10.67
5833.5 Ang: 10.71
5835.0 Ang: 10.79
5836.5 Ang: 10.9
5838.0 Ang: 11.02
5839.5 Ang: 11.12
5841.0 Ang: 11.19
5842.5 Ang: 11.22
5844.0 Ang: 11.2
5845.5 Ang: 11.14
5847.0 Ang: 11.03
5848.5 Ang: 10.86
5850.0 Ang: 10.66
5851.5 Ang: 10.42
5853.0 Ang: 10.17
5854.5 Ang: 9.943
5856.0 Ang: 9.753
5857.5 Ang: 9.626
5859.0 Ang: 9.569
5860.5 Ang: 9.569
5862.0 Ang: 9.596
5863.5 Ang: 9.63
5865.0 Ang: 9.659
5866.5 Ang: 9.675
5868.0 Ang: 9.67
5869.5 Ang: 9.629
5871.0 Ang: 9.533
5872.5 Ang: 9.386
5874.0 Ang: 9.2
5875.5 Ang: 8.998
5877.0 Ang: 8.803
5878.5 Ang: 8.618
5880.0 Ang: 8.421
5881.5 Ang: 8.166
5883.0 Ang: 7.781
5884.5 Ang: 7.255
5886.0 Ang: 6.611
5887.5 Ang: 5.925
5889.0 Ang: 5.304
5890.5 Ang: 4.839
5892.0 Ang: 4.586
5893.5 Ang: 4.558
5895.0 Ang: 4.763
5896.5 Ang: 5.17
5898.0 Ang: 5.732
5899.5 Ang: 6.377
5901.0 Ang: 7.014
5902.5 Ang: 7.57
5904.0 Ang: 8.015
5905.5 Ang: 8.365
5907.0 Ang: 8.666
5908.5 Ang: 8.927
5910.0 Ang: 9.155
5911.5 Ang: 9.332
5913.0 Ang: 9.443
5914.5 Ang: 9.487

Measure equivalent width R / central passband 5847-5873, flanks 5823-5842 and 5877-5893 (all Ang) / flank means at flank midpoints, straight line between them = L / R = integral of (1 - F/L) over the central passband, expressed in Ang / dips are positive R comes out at -3.6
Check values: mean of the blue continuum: 10.8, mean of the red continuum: 6.81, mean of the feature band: 9.88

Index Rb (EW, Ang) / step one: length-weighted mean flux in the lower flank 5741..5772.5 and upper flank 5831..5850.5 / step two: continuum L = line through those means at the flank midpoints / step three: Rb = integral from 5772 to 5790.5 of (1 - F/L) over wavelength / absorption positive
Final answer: 0.2 Ang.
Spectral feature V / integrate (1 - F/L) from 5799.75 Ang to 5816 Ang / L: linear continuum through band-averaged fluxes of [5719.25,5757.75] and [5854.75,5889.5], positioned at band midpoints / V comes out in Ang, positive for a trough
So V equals -2.40 Ang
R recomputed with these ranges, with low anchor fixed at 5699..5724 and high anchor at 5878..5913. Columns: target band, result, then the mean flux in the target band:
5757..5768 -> -1.26 Ang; 10.5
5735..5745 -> -1.15 Ang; 10.9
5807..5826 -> -4.72 Ang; 10.6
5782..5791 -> -1.93 Ang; 10.9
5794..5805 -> -3.30 Ang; 11.4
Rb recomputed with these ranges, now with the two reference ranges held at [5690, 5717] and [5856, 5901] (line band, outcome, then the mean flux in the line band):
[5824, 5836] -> -3.09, 10.6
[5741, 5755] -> -2.58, 11.3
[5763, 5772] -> -1.26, 10.6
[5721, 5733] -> -0.76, 10.4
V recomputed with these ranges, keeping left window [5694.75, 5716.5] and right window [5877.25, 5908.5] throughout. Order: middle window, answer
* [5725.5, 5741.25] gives -1.5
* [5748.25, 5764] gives -2.7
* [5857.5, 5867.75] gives -3.2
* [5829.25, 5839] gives -3.7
